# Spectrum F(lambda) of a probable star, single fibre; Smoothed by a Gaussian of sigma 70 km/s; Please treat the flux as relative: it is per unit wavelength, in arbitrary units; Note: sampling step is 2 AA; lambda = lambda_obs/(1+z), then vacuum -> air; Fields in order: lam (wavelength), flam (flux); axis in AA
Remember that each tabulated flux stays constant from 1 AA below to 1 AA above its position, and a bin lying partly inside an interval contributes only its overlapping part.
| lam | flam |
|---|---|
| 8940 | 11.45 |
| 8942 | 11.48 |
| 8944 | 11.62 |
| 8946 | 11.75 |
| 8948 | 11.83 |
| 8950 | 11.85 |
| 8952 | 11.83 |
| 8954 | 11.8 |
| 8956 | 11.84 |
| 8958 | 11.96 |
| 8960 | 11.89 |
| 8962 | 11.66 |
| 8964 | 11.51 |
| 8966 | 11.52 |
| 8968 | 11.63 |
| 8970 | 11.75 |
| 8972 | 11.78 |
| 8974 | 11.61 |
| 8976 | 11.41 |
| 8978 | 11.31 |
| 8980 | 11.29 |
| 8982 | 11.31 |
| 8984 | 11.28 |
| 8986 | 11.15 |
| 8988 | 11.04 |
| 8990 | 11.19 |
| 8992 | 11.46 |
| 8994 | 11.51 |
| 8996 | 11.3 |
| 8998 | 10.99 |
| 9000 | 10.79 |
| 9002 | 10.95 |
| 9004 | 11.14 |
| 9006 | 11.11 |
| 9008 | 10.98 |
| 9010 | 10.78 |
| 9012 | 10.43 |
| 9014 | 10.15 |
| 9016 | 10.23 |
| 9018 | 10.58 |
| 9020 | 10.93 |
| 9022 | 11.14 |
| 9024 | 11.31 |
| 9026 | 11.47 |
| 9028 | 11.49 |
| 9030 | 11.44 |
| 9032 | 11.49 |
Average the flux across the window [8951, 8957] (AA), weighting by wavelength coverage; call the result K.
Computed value 11.8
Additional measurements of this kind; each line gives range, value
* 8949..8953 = 11.8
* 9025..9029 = 11.5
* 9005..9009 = 11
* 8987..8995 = 11.3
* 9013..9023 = 10.6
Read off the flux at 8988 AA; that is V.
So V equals 11.04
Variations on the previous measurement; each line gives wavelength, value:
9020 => 10.93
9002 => 10.95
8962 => 11.66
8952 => 11.83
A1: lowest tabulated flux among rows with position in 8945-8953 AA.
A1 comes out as 11.75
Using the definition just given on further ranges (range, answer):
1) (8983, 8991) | 11.04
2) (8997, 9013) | 10.43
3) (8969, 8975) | 11.61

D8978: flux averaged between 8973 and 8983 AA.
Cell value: 11.4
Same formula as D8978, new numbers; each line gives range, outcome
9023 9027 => 11.4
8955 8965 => 11.8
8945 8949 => 11.8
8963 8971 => 11.6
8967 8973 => 11.7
